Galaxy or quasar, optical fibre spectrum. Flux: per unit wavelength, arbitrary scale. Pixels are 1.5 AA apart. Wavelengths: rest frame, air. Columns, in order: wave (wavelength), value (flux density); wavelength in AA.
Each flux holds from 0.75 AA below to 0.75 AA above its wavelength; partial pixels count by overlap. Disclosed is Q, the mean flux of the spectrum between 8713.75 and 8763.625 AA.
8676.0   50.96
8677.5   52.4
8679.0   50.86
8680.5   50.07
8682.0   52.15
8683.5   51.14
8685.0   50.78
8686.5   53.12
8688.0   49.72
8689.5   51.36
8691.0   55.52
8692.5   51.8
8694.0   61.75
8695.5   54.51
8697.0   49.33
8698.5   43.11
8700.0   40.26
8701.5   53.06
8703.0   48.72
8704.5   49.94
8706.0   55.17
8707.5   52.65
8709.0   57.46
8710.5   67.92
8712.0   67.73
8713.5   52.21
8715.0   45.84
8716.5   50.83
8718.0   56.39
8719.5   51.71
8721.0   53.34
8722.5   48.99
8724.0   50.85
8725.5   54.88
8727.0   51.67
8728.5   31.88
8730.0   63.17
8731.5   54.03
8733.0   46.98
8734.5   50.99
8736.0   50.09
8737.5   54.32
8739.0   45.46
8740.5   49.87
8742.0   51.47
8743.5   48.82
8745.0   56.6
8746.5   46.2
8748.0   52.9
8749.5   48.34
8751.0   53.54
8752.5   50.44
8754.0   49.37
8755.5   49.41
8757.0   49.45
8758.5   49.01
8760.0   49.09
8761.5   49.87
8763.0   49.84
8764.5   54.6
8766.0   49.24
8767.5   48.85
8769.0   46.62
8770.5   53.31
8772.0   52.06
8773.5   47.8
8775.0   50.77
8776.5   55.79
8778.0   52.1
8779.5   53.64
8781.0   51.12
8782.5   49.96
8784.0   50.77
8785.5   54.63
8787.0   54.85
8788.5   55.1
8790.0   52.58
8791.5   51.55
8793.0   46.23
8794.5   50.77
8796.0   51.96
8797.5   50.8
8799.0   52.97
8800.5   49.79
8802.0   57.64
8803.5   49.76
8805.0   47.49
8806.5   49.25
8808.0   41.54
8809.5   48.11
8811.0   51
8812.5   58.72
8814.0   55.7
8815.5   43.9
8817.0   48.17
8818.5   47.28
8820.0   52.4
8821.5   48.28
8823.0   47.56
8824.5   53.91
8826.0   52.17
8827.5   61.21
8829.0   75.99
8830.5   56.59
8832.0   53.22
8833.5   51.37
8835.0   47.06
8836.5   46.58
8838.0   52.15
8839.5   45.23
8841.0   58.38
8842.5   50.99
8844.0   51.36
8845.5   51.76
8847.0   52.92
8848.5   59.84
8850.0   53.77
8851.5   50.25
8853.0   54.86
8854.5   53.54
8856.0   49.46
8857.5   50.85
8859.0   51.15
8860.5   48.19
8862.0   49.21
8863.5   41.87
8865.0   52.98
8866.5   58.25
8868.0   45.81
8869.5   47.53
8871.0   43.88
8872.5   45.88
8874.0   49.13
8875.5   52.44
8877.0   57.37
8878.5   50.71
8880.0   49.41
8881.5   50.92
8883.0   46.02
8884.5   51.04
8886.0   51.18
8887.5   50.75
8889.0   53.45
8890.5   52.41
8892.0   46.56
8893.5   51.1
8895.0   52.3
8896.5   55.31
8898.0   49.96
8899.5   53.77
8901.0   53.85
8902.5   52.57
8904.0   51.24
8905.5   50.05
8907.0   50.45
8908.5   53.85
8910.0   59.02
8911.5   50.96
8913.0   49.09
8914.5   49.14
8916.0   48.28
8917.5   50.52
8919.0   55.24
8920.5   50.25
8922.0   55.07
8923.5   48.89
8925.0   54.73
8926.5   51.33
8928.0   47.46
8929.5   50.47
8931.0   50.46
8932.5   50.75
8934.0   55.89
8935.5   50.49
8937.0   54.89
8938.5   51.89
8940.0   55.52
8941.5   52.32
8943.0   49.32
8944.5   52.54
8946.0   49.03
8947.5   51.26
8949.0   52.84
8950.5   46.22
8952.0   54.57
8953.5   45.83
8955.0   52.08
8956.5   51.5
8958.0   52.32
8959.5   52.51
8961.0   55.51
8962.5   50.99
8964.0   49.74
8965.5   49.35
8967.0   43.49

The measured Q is 50.5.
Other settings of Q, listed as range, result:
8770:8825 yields 51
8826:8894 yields 51.7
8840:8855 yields 53.6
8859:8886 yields 49.5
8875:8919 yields 51.6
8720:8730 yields 49.8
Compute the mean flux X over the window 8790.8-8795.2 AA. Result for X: 49.5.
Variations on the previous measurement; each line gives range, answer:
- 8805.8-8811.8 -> 47.6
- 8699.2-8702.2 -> 46.5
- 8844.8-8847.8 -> 52.5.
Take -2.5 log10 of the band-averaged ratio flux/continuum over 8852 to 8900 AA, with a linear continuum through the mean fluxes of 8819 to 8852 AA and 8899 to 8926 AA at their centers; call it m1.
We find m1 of 0.044 mag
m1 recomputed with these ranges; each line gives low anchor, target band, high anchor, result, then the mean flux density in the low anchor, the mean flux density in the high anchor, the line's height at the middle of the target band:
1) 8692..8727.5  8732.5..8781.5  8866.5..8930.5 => 0.040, 52.9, 51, 52.5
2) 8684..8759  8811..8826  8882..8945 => 0.019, 51.7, 51.7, 51.7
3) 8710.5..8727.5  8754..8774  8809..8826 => 0.051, 53.8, 50.6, 52.3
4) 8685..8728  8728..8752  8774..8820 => 0.034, 52.7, 51.1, 52.1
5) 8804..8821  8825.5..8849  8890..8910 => -0.083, 49.4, 52.1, 50.2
